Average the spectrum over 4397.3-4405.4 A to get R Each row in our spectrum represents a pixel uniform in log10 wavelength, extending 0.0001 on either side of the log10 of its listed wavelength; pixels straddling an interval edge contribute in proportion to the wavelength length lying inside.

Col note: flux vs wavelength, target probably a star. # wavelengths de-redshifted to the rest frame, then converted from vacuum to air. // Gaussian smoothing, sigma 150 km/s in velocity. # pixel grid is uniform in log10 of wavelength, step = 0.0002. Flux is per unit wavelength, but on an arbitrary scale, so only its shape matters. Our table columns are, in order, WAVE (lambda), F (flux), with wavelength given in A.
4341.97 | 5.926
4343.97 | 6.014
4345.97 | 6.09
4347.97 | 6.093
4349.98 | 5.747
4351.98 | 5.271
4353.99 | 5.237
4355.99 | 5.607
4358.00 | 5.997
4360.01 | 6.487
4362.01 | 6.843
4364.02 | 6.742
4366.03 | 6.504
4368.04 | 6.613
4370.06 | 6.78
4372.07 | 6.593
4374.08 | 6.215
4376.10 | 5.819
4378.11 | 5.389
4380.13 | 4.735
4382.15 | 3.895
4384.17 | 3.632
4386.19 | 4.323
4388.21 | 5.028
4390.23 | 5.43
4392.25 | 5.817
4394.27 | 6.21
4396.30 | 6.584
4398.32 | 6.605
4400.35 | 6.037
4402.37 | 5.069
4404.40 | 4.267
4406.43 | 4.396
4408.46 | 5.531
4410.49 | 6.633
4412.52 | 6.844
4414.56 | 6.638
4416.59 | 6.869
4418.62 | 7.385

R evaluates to 5.5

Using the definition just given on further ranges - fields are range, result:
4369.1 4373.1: 6.69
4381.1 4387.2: 3.95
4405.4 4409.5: 4.97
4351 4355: 5.26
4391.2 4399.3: 6.3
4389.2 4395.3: 5.82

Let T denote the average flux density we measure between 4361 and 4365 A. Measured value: 6.8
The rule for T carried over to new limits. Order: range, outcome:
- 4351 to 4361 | 5.72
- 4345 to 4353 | 5.79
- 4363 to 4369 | 6.62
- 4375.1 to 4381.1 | 5.32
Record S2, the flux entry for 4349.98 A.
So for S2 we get 5.747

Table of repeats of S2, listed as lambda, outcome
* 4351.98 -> 5.271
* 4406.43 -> 4.396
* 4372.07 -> 6.593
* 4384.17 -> 3.632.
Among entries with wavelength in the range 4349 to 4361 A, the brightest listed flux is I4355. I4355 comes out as 6.487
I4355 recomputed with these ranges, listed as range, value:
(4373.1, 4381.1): 6.215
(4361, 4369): 6.843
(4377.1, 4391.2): 5.43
